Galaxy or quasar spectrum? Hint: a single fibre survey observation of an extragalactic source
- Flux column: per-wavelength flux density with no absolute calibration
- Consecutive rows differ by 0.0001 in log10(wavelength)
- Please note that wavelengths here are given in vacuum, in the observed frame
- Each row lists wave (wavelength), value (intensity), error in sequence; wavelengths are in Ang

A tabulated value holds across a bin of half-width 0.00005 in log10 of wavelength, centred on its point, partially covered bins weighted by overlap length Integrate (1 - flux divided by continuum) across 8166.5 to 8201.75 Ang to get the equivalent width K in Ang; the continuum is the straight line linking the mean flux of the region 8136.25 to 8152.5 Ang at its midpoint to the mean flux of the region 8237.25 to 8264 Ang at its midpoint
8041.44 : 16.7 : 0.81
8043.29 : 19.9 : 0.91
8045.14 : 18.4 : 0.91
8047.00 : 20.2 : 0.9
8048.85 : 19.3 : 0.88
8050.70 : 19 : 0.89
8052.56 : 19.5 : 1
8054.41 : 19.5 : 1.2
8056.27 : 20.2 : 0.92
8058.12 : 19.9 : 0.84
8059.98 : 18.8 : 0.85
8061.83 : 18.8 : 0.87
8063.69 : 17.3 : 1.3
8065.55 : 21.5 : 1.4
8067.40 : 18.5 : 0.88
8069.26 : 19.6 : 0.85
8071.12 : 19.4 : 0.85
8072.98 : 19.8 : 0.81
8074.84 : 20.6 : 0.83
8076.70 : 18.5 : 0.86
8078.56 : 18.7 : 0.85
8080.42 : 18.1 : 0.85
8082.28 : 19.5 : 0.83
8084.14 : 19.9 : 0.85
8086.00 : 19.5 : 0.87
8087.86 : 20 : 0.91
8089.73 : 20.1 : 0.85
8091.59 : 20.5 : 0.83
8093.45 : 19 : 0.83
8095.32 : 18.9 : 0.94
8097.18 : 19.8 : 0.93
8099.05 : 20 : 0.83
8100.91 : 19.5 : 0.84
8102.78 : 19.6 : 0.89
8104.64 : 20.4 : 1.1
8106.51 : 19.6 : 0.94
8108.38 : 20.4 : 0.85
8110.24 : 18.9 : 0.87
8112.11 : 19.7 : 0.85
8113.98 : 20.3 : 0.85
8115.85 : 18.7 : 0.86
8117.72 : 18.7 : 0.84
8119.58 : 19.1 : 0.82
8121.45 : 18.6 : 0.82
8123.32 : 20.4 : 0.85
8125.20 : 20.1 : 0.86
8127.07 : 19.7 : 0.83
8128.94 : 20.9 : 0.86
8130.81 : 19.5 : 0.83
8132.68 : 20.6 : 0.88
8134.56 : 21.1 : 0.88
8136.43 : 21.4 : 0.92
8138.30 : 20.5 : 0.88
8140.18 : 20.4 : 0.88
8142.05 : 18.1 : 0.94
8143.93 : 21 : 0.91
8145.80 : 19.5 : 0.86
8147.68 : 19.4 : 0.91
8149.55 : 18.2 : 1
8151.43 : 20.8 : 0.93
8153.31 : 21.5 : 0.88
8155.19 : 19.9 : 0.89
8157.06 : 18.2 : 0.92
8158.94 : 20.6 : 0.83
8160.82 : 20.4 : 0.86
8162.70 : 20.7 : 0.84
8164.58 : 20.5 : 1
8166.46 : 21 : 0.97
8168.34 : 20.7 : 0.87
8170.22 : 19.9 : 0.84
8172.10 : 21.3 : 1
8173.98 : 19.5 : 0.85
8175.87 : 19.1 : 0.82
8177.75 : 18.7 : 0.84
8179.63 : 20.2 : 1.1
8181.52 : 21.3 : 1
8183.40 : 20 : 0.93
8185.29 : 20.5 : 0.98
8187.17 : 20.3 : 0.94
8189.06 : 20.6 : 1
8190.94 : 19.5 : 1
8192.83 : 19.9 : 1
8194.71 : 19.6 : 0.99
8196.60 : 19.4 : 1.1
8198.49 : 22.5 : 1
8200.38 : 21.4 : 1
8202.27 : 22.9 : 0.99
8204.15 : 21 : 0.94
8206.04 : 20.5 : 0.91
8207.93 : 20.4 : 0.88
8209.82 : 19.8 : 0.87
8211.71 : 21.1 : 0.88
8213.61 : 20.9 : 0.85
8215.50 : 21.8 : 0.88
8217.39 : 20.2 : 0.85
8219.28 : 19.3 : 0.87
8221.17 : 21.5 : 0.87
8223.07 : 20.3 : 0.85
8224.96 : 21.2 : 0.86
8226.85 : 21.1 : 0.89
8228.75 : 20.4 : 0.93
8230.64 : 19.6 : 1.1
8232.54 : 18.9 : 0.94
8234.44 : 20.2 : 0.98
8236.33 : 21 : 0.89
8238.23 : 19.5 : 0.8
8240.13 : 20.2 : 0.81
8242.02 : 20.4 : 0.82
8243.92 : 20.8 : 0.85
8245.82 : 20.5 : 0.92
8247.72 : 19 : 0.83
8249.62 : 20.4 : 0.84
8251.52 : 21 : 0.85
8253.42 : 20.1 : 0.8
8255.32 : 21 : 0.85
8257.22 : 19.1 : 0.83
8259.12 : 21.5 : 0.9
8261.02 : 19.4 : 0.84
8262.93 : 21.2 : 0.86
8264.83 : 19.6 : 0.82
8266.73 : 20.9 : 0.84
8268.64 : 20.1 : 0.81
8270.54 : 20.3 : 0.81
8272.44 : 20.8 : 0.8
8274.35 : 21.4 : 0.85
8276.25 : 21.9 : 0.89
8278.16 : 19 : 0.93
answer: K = -0.5 Ang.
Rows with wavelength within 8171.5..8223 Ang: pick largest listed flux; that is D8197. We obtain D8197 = 22.9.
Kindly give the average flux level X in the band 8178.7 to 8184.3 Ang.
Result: 20.5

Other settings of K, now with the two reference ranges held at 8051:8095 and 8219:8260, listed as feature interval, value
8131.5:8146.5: -0.4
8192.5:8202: -0.3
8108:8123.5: 0.3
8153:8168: -0.3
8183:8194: 0.0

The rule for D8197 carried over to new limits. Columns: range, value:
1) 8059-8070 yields 21.5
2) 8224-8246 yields 21.2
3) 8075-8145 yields 21.4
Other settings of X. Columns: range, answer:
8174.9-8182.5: 19.8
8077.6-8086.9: 19.1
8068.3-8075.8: 19.8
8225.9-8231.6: 20.4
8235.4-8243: 20.3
